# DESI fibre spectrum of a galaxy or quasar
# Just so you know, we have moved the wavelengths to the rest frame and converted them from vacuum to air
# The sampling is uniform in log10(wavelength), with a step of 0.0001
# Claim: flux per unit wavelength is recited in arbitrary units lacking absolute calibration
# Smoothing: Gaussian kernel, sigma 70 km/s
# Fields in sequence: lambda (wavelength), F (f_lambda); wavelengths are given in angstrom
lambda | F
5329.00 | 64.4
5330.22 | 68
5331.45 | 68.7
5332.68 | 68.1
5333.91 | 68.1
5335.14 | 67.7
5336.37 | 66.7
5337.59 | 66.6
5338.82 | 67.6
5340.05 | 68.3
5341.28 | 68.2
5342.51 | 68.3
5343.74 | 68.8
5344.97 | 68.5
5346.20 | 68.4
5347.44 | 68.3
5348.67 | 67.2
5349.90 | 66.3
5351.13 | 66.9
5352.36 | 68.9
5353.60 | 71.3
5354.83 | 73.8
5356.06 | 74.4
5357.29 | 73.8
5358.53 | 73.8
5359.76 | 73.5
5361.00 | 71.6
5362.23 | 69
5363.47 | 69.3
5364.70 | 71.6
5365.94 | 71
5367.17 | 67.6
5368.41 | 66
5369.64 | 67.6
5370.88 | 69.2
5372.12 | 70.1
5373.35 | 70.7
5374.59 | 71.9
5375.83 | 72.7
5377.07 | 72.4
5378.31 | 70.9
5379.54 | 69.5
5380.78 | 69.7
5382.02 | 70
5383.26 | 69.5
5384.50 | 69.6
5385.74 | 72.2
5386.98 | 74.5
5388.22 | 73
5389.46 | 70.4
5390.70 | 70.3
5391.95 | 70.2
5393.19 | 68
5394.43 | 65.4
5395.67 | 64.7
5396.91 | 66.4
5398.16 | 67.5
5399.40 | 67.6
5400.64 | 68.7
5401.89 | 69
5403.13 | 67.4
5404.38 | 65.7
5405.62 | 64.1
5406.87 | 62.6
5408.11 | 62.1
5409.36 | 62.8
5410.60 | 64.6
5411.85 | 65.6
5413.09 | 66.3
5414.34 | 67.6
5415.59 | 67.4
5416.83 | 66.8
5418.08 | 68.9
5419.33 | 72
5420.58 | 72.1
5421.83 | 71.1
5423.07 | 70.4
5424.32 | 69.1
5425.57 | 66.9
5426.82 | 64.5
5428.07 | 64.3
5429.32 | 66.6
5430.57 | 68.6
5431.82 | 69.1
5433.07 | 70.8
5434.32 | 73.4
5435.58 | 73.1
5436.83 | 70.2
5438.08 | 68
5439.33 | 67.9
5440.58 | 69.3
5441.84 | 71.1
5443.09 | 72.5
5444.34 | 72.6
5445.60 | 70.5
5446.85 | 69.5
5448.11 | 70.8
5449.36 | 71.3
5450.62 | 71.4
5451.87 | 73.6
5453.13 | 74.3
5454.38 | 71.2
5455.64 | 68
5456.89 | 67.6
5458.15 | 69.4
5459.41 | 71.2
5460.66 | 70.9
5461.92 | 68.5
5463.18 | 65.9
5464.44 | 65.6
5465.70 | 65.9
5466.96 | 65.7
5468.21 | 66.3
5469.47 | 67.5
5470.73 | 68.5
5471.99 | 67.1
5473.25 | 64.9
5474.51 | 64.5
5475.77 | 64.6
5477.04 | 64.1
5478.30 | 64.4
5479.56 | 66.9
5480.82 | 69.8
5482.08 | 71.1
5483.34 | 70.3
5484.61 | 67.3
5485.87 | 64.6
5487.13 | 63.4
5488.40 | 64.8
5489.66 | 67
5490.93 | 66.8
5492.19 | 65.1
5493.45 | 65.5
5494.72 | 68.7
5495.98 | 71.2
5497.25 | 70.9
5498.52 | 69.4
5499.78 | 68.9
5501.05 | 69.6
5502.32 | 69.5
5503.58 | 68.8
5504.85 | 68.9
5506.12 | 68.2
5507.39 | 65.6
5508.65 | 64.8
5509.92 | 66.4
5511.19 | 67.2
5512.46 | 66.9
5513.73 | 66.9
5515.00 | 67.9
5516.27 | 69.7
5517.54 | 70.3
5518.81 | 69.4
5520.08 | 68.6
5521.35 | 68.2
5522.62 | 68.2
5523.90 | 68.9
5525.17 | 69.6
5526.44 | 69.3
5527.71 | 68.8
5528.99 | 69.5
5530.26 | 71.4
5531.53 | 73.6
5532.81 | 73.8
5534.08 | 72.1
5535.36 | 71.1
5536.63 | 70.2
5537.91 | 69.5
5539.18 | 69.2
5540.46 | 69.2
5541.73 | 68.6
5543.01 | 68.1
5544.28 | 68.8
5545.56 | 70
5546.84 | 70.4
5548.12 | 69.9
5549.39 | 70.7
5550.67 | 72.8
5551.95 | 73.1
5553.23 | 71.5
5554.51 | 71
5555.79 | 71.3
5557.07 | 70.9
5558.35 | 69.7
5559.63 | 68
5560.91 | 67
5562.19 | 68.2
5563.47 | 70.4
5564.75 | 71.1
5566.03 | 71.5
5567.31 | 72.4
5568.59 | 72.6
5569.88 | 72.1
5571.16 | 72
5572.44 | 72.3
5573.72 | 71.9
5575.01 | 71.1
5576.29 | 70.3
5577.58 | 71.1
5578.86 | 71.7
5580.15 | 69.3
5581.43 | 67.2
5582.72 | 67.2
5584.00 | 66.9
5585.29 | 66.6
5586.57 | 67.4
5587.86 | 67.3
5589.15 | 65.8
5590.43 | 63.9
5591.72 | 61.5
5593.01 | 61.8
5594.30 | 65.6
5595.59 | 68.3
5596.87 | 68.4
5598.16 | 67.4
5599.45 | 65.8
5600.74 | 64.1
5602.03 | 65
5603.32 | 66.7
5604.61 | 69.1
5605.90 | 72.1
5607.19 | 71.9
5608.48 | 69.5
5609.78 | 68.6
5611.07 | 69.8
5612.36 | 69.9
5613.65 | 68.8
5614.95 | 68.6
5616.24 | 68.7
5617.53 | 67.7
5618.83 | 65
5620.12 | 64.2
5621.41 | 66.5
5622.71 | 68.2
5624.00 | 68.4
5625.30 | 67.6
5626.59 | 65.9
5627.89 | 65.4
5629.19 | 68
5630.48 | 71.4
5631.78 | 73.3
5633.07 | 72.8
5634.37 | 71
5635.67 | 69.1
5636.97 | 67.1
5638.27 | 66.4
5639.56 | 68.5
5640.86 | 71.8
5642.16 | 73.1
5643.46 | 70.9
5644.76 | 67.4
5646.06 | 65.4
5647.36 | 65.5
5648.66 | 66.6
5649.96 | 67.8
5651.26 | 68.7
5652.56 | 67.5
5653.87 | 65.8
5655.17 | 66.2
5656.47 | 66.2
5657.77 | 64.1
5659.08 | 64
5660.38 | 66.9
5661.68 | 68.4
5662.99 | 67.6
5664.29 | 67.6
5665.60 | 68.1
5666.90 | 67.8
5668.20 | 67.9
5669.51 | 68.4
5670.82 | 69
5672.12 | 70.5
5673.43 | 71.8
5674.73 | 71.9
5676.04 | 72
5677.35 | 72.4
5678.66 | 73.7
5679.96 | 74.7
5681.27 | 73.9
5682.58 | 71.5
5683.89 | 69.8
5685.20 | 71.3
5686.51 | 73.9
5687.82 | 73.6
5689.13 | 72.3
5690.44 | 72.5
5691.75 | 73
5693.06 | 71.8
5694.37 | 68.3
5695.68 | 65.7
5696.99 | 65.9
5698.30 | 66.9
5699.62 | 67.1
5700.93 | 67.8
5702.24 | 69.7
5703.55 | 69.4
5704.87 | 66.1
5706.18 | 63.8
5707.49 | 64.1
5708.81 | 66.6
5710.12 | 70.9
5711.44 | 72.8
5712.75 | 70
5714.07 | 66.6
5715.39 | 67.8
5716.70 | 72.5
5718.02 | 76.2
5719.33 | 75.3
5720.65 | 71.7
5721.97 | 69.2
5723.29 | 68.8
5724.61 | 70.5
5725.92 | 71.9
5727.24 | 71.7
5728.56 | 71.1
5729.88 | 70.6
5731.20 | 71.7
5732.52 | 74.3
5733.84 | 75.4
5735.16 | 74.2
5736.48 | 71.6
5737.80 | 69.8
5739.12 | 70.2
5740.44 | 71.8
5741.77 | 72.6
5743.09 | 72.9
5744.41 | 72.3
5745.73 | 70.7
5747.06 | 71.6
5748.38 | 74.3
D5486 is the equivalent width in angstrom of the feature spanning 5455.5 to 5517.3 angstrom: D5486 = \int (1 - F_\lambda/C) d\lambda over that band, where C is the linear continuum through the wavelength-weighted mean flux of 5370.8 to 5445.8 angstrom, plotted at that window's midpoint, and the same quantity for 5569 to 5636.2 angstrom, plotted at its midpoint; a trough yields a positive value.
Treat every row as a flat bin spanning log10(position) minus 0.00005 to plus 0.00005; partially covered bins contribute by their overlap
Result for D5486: 1.1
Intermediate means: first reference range 68.8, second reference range 68.3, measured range 67.4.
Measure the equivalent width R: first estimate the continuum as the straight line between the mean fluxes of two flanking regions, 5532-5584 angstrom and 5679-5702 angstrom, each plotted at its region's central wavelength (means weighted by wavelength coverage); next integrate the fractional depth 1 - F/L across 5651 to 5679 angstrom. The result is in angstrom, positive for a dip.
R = 0.9 angstrom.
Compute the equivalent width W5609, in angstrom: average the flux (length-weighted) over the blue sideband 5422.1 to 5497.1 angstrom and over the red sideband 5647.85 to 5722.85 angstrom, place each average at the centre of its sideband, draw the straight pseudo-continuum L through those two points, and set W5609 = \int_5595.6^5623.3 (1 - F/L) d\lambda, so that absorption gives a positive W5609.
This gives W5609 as 0.4 angstrom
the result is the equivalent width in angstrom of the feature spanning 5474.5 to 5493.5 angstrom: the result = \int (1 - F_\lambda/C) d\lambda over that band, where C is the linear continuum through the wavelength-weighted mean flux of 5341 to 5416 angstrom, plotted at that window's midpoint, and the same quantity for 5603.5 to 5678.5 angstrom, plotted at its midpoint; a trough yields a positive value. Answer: 0.7 angstrom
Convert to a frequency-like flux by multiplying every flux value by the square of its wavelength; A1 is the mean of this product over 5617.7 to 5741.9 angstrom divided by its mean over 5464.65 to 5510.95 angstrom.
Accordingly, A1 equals 1.11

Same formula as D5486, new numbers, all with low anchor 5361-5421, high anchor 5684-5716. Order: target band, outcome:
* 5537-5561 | -0.42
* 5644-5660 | 0.63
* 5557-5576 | -0.51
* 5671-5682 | -0.54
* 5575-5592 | 0.31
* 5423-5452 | -0.45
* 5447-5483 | 0.23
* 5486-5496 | 0.38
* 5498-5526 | 0.21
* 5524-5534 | -0.29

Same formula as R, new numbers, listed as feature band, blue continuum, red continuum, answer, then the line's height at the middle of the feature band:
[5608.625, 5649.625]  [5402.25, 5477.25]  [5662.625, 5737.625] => 0.81 angstrom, 69.8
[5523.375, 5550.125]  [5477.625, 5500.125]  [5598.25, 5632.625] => -0.94 angstrom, 67.8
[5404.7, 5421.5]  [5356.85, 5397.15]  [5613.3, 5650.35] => 0.84 angstrom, 69.9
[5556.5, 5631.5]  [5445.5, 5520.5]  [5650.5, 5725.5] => 0.45 angstrom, 68.8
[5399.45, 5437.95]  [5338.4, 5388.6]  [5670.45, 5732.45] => 1.35 angstrom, 70.2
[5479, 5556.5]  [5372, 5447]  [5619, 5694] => 0.00 angstrom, 69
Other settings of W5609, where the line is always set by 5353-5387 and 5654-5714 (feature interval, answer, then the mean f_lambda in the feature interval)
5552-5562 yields 0.0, 70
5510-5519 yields 0.3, 68.1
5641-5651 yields 0.2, 68.3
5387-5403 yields 0.5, 68.6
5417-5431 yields 0.4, 68.5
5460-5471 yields 0.5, 67.2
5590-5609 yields 0.8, 66.8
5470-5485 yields 0.7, 66.9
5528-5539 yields -0.2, 71.2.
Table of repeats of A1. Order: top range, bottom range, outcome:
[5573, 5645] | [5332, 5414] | 1.08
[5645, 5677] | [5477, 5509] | 1.06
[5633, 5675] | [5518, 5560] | 1.01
